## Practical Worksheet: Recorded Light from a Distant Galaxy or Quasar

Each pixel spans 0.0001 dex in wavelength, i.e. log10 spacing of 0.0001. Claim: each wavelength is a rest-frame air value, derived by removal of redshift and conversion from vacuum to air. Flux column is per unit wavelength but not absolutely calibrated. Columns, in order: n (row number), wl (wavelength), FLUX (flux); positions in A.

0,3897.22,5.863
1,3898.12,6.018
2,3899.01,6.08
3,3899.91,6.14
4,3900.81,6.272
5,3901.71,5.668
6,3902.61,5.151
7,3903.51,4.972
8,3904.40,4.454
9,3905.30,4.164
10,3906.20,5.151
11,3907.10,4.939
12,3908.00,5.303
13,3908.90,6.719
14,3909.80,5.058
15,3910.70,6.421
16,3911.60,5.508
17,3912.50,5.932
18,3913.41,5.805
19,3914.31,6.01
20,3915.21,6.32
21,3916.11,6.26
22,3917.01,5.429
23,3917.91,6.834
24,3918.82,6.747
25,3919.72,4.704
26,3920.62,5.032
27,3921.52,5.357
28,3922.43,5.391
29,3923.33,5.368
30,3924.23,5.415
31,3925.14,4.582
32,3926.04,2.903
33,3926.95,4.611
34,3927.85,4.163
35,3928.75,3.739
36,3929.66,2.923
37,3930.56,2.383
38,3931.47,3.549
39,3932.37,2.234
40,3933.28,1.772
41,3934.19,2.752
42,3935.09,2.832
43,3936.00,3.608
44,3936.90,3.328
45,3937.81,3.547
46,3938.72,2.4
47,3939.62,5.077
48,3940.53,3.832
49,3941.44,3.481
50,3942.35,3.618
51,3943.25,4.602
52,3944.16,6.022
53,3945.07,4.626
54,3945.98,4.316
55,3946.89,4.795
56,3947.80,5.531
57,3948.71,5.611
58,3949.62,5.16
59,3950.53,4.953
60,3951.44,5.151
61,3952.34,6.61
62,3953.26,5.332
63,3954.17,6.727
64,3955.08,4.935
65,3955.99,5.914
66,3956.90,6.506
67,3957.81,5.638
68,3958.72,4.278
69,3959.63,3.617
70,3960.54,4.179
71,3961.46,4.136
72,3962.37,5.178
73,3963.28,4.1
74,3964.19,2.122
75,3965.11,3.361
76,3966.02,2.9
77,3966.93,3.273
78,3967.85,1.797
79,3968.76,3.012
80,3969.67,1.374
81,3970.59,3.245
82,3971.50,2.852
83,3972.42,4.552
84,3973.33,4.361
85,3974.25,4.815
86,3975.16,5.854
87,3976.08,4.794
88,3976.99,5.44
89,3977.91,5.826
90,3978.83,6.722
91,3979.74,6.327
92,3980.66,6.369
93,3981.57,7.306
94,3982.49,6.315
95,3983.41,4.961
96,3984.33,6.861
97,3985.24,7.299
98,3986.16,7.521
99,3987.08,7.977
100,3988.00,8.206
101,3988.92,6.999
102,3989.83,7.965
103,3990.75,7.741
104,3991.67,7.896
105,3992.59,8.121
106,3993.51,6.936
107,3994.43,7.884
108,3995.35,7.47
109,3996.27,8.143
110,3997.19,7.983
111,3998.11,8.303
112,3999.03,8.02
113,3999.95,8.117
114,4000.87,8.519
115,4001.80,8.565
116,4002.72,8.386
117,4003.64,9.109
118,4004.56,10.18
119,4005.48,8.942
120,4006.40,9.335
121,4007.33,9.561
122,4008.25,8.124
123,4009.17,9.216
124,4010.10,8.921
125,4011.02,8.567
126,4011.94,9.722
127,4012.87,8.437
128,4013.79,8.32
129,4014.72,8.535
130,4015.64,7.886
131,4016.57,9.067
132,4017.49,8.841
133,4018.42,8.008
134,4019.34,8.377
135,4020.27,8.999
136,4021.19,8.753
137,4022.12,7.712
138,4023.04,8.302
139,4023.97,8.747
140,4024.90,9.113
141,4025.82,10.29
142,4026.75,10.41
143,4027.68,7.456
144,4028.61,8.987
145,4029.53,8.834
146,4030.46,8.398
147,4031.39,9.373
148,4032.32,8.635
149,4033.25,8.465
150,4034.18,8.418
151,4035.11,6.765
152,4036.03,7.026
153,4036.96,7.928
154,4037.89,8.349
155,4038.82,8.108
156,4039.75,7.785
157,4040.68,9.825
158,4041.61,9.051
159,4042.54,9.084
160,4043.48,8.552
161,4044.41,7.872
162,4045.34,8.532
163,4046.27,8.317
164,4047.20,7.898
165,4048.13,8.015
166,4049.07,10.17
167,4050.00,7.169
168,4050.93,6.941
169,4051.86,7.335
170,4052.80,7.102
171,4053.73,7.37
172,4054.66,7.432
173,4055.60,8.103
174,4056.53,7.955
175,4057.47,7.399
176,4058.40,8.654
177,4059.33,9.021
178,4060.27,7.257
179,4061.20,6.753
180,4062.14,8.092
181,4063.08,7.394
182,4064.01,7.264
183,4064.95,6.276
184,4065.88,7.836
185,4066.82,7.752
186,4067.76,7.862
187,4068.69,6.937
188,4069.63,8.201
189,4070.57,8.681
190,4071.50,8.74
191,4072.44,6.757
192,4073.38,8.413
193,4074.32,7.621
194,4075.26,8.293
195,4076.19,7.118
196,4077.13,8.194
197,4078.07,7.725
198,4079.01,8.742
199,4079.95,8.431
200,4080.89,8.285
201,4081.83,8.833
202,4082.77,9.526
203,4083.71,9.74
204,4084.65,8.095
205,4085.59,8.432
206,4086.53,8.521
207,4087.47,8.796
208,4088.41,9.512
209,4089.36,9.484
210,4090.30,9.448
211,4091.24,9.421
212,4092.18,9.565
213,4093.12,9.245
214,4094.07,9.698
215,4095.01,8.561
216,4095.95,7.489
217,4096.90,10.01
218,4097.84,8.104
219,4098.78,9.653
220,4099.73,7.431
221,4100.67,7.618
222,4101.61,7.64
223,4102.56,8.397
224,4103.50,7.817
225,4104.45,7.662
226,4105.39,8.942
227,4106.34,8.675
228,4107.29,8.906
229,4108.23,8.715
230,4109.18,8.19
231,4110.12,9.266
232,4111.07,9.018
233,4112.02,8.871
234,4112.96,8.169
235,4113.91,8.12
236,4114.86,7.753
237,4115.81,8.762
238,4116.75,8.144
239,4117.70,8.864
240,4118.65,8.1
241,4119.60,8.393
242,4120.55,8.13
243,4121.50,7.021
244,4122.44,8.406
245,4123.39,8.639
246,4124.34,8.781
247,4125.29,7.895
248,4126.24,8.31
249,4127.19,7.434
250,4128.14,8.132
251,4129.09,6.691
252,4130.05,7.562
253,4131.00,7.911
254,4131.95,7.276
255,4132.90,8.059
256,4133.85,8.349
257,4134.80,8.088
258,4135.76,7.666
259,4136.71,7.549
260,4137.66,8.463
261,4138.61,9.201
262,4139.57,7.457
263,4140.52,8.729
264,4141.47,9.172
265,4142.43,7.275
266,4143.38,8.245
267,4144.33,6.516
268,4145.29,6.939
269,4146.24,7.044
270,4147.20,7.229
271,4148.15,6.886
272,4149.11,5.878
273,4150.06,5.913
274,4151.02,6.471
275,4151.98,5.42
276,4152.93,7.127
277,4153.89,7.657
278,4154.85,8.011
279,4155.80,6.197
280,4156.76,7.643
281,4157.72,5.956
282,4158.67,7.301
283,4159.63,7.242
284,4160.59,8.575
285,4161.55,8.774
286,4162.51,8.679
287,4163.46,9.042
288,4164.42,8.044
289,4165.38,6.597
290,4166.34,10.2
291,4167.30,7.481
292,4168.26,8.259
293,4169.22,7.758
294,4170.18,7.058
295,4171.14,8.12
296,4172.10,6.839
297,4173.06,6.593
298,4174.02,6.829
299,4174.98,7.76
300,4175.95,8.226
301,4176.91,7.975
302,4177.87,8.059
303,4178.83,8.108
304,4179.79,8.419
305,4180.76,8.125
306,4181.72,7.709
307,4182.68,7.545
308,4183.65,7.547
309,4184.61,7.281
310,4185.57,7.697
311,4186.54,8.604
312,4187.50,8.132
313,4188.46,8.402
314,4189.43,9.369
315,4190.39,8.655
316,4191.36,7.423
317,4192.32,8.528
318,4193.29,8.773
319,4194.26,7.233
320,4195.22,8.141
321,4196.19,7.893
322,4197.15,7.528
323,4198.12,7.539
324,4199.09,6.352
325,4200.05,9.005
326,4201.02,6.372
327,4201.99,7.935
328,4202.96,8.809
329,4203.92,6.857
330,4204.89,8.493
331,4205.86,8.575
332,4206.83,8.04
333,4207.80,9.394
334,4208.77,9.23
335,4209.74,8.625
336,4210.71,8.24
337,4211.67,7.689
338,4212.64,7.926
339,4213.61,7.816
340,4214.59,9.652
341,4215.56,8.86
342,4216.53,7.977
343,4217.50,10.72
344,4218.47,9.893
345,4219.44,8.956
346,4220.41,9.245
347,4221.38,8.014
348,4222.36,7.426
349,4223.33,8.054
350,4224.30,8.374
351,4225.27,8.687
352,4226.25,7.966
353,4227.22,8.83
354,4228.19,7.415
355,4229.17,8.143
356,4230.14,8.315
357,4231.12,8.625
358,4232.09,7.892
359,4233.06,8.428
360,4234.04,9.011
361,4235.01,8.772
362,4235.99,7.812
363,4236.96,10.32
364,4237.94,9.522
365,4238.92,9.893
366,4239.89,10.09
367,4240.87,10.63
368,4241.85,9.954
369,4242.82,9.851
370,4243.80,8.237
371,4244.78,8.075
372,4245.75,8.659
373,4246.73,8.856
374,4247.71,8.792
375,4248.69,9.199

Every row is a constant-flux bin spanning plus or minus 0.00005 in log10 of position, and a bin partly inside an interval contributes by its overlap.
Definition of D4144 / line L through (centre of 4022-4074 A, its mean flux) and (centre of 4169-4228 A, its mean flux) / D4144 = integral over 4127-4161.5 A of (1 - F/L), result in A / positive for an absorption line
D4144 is 2.9 A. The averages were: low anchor 8.13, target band 7.44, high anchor 8.13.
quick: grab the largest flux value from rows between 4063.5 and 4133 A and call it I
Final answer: 10.01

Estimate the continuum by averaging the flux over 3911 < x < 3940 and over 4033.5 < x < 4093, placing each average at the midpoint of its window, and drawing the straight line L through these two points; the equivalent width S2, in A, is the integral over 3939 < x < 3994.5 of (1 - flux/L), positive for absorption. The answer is 3.3 A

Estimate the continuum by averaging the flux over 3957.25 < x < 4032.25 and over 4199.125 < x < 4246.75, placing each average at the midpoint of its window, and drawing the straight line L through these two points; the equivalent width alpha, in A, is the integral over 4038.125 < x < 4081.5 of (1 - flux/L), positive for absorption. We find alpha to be -2.8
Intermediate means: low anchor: 7.03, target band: 7.97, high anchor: 8.63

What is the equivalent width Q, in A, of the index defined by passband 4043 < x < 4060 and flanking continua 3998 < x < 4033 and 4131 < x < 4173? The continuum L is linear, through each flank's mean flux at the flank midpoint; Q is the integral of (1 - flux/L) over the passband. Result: 1.0 A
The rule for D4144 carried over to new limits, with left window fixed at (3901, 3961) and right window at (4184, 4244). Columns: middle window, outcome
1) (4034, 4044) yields -3.3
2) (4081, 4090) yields -2.9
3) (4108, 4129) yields -3.1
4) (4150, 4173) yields 0.8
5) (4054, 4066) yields -2.2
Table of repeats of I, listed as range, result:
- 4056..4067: 9.021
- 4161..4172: 10.2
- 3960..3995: 8.206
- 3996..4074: 10.41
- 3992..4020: 10.18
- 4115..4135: 8.864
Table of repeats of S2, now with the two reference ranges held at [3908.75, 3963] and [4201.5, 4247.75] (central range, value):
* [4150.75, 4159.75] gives 1.0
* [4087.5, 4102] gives -4.1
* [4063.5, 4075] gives -2.0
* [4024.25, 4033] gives -4.4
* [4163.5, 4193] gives 0.5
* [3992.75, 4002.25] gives -4.1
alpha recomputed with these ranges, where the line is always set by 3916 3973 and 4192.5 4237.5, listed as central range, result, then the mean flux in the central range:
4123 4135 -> -1.5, 7.92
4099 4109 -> -2.3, 8.21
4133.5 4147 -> -1.3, 7.89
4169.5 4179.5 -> 0.2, 7.58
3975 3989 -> -4.9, 6.55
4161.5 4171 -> -0.7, 8.16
